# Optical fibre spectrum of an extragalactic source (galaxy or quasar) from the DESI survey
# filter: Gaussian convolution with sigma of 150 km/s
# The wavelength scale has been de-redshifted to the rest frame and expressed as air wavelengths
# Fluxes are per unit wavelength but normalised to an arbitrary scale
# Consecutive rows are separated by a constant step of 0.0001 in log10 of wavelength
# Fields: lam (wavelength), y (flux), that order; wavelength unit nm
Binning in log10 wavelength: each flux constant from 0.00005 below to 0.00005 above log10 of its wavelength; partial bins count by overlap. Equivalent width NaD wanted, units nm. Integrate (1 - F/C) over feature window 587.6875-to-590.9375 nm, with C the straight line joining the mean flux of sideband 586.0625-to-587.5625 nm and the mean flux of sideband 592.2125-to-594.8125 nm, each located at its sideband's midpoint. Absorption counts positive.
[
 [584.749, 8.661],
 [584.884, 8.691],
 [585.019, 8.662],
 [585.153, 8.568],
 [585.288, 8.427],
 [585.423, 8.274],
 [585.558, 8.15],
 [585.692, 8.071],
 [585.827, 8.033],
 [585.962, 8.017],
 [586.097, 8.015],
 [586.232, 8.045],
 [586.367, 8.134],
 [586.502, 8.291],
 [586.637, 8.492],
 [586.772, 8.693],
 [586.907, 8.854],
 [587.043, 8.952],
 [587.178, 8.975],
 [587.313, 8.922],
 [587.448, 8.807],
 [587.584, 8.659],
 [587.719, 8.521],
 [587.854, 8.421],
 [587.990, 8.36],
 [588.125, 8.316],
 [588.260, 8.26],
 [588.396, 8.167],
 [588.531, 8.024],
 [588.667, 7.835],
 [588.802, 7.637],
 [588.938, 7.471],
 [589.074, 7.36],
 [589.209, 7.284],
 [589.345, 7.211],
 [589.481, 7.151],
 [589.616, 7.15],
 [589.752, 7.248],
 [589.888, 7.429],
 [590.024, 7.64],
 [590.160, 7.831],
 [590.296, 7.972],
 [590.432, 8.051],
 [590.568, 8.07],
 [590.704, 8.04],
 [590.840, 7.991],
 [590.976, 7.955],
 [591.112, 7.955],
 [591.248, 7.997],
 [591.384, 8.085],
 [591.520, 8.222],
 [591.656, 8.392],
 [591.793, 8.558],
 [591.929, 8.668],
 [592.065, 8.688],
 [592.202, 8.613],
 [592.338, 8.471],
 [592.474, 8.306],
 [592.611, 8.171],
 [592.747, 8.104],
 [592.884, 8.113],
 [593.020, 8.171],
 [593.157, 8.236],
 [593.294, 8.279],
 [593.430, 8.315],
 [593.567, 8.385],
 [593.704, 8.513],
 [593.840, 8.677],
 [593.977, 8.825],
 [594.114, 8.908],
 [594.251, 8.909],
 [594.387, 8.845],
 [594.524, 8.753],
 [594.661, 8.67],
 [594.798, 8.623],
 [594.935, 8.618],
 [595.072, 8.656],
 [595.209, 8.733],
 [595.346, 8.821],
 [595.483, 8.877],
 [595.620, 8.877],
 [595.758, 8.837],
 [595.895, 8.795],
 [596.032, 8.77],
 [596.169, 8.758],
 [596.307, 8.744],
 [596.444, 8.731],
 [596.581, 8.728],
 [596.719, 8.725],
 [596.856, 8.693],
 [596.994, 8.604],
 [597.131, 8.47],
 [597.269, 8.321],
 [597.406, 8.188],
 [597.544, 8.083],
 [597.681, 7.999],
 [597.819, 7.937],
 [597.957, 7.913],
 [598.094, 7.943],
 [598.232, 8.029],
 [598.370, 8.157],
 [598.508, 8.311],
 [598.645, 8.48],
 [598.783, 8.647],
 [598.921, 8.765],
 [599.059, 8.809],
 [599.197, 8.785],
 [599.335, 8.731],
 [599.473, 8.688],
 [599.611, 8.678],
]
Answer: 0.28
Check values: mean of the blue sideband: 8.57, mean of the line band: 7.8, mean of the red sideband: 8.49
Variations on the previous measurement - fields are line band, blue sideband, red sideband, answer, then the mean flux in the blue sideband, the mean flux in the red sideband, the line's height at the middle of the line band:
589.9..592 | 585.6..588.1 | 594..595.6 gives 0.13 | 8.45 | 8.77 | 8.62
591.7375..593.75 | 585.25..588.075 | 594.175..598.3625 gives 0.03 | 8.43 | 8.55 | 8.51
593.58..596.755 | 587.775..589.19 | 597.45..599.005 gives -0.24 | 7.97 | 8.21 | 8.13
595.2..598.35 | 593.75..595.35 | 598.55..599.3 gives 0.08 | 8.75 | 8.69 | 8.72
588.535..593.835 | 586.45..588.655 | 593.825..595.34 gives 0.40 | 8.53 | 8.75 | 8.64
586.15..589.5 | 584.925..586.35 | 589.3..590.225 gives -0.18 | 8.23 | 7.38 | 7.78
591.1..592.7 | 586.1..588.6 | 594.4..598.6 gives 0.03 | 8.48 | 8.52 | 8.5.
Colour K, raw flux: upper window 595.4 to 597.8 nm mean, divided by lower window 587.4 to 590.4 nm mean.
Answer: 1.09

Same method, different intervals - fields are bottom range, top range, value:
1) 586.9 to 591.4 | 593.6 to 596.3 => 1.09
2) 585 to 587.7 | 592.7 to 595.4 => 1.01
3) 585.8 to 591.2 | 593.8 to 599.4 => 1.06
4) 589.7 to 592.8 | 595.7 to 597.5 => 1.06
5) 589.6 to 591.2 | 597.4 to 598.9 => 1.05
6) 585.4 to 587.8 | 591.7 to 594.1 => 1.00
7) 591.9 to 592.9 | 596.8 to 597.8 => 0.99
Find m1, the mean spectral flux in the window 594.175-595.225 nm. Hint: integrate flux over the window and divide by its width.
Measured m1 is 8.73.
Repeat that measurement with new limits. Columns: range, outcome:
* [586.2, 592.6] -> 8.13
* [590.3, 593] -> 8.23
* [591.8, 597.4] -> 8.6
